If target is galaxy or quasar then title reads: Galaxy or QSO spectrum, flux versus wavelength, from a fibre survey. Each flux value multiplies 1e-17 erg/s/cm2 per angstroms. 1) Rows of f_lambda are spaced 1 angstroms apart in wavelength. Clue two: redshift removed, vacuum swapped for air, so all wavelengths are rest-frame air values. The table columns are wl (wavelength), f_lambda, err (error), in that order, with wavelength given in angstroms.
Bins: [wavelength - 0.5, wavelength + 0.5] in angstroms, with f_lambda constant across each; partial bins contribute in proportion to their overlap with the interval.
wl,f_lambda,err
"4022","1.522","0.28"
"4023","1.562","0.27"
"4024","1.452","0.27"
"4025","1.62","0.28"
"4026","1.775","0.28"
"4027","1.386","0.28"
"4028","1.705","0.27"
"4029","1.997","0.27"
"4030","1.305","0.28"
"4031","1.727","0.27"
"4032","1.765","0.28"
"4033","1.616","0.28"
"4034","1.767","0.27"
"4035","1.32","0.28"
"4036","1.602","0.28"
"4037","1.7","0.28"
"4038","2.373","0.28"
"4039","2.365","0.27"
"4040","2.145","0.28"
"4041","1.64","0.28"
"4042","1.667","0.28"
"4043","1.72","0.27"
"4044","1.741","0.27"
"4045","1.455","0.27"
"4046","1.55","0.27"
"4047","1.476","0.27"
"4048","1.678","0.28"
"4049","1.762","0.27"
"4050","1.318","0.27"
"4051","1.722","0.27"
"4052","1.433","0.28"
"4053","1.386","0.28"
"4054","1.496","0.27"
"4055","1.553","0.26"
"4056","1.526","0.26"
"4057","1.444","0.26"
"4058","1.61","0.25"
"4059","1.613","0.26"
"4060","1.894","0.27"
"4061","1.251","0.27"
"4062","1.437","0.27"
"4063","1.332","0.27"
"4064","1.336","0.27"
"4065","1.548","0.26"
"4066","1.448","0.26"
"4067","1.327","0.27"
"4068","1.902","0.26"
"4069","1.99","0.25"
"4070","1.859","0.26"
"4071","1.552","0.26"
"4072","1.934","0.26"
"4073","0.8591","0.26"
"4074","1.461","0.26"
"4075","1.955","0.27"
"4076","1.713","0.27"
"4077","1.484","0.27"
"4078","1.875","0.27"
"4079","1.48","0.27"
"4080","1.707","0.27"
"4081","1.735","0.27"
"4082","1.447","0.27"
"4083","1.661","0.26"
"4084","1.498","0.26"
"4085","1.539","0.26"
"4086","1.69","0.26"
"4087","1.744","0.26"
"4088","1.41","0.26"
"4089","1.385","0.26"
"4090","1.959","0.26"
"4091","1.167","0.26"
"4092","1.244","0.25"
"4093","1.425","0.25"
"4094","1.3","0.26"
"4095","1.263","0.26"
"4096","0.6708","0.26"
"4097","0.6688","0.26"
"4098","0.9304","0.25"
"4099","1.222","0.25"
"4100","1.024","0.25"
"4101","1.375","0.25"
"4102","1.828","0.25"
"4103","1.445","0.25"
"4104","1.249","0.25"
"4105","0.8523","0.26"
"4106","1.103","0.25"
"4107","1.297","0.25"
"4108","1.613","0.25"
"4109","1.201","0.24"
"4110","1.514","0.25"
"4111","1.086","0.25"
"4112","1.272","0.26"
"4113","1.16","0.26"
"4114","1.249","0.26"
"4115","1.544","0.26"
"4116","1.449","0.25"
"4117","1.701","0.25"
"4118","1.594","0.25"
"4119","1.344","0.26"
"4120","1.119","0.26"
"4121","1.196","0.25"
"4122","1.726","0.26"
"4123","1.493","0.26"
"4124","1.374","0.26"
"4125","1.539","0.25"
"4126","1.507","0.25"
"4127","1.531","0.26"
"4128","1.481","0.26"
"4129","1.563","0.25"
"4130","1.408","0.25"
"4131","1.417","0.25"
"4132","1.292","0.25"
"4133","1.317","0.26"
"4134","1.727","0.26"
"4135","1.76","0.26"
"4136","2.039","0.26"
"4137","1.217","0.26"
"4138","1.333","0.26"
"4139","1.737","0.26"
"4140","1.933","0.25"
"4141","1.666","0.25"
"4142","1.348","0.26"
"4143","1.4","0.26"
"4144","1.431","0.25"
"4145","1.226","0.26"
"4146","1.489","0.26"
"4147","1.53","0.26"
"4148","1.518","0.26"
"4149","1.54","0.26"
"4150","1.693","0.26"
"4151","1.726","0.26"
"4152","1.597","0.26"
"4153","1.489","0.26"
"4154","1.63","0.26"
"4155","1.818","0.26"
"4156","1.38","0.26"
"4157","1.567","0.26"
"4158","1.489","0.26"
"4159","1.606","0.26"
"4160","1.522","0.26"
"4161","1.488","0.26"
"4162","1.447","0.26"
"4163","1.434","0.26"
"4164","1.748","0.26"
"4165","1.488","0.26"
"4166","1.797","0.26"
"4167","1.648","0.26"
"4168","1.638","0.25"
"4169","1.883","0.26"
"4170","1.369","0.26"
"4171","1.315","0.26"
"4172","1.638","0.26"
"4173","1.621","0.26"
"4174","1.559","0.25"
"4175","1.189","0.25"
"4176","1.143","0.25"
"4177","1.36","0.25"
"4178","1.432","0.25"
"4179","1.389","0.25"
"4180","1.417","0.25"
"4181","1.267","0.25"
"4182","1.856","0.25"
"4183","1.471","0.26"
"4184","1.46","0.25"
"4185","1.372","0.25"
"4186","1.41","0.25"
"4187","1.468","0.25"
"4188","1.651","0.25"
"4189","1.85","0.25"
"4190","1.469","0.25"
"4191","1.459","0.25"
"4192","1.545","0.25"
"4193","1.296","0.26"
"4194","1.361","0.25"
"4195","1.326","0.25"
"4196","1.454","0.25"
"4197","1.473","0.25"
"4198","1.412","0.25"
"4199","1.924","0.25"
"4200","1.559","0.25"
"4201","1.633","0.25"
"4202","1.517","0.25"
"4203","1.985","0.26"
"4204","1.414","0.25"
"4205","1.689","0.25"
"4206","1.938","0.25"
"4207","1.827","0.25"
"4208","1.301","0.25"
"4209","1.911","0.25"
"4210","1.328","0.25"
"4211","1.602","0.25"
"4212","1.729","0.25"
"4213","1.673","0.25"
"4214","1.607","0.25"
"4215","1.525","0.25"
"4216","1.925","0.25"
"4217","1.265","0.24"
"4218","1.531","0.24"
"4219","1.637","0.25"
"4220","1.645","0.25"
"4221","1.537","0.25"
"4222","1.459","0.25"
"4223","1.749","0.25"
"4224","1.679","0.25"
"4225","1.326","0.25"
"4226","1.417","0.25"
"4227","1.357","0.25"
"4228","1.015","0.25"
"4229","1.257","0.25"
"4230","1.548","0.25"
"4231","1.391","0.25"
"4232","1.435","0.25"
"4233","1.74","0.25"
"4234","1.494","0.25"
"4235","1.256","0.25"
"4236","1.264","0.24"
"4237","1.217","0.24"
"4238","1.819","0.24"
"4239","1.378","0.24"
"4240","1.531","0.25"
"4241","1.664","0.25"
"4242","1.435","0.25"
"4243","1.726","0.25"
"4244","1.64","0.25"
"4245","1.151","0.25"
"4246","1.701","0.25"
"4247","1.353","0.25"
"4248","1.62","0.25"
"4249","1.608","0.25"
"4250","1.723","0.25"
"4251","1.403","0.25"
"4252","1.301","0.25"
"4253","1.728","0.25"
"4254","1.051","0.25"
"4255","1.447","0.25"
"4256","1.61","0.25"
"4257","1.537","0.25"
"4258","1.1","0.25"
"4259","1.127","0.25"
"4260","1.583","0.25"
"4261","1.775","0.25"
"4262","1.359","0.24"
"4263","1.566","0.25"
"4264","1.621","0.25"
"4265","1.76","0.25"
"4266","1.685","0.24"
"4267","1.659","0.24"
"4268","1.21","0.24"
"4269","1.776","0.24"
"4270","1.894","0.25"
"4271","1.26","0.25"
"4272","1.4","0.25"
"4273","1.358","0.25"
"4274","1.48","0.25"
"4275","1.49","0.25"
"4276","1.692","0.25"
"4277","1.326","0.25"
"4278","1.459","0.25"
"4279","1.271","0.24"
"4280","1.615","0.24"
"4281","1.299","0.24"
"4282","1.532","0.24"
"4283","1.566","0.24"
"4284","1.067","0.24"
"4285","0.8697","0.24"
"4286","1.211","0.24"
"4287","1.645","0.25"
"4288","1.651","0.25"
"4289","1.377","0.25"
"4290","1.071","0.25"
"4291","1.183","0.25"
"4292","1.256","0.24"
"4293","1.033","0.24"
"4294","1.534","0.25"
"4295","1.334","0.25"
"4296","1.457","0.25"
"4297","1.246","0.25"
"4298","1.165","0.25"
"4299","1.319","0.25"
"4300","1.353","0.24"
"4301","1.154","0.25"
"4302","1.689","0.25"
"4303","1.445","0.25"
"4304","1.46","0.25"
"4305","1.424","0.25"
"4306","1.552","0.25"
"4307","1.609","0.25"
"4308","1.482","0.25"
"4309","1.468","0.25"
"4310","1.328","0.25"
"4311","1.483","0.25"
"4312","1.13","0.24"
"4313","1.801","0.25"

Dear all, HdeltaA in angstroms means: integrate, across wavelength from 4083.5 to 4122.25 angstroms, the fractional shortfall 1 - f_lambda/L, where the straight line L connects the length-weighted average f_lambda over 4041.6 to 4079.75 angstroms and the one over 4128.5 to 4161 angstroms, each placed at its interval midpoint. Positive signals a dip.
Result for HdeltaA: 5.6 angstroms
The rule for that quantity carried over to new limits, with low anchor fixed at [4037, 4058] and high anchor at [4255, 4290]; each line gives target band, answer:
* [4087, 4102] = 3.4 angstroms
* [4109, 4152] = 3.1 angstroms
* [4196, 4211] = -1.0 angstroms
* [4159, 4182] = 0.8 angstroms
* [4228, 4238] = 0.6 angstroms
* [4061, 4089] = 1.1 angstroms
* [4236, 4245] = -0.1 angstroms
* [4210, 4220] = -0.6 angstroms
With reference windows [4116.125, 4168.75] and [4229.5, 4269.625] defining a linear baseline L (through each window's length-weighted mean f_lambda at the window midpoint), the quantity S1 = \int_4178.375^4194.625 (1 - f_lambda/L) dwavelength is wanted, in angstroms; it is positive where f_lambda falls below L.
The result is 0.4 angstroms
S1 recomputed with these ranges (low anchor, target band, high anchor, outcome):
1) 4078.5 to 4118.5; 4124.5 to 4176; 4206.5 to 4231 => -3.6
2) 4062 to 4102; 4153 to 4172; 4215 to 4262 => -1.2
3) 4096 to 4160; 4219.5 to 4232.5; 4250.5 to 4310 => -0.2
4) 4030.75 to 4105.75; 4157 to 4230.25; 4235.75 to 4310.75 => -2.6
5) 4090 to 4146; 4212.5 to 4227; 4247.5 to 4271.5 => -0.8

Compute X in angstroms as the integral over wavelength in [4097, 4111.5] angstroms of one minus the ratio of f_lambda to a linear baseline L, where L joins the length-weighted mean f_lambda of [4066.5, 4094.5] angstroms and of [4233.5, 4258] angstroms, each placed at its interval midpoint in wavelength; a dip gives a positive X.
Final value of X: 3.0 angstroms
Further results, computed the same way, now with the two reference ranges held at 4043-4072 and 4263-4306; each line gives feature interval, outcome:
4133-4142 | -0.74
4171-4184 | 0.41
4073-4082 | -0.37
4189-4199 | 0.05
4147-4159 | -0.65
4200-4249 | -2.81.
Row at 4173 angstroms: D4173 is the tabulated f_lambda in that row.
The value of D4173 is 1.621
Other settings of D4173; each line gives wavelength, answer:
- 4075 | 1.955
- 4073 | 0.8591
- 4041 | 1.64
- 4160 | 1.522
